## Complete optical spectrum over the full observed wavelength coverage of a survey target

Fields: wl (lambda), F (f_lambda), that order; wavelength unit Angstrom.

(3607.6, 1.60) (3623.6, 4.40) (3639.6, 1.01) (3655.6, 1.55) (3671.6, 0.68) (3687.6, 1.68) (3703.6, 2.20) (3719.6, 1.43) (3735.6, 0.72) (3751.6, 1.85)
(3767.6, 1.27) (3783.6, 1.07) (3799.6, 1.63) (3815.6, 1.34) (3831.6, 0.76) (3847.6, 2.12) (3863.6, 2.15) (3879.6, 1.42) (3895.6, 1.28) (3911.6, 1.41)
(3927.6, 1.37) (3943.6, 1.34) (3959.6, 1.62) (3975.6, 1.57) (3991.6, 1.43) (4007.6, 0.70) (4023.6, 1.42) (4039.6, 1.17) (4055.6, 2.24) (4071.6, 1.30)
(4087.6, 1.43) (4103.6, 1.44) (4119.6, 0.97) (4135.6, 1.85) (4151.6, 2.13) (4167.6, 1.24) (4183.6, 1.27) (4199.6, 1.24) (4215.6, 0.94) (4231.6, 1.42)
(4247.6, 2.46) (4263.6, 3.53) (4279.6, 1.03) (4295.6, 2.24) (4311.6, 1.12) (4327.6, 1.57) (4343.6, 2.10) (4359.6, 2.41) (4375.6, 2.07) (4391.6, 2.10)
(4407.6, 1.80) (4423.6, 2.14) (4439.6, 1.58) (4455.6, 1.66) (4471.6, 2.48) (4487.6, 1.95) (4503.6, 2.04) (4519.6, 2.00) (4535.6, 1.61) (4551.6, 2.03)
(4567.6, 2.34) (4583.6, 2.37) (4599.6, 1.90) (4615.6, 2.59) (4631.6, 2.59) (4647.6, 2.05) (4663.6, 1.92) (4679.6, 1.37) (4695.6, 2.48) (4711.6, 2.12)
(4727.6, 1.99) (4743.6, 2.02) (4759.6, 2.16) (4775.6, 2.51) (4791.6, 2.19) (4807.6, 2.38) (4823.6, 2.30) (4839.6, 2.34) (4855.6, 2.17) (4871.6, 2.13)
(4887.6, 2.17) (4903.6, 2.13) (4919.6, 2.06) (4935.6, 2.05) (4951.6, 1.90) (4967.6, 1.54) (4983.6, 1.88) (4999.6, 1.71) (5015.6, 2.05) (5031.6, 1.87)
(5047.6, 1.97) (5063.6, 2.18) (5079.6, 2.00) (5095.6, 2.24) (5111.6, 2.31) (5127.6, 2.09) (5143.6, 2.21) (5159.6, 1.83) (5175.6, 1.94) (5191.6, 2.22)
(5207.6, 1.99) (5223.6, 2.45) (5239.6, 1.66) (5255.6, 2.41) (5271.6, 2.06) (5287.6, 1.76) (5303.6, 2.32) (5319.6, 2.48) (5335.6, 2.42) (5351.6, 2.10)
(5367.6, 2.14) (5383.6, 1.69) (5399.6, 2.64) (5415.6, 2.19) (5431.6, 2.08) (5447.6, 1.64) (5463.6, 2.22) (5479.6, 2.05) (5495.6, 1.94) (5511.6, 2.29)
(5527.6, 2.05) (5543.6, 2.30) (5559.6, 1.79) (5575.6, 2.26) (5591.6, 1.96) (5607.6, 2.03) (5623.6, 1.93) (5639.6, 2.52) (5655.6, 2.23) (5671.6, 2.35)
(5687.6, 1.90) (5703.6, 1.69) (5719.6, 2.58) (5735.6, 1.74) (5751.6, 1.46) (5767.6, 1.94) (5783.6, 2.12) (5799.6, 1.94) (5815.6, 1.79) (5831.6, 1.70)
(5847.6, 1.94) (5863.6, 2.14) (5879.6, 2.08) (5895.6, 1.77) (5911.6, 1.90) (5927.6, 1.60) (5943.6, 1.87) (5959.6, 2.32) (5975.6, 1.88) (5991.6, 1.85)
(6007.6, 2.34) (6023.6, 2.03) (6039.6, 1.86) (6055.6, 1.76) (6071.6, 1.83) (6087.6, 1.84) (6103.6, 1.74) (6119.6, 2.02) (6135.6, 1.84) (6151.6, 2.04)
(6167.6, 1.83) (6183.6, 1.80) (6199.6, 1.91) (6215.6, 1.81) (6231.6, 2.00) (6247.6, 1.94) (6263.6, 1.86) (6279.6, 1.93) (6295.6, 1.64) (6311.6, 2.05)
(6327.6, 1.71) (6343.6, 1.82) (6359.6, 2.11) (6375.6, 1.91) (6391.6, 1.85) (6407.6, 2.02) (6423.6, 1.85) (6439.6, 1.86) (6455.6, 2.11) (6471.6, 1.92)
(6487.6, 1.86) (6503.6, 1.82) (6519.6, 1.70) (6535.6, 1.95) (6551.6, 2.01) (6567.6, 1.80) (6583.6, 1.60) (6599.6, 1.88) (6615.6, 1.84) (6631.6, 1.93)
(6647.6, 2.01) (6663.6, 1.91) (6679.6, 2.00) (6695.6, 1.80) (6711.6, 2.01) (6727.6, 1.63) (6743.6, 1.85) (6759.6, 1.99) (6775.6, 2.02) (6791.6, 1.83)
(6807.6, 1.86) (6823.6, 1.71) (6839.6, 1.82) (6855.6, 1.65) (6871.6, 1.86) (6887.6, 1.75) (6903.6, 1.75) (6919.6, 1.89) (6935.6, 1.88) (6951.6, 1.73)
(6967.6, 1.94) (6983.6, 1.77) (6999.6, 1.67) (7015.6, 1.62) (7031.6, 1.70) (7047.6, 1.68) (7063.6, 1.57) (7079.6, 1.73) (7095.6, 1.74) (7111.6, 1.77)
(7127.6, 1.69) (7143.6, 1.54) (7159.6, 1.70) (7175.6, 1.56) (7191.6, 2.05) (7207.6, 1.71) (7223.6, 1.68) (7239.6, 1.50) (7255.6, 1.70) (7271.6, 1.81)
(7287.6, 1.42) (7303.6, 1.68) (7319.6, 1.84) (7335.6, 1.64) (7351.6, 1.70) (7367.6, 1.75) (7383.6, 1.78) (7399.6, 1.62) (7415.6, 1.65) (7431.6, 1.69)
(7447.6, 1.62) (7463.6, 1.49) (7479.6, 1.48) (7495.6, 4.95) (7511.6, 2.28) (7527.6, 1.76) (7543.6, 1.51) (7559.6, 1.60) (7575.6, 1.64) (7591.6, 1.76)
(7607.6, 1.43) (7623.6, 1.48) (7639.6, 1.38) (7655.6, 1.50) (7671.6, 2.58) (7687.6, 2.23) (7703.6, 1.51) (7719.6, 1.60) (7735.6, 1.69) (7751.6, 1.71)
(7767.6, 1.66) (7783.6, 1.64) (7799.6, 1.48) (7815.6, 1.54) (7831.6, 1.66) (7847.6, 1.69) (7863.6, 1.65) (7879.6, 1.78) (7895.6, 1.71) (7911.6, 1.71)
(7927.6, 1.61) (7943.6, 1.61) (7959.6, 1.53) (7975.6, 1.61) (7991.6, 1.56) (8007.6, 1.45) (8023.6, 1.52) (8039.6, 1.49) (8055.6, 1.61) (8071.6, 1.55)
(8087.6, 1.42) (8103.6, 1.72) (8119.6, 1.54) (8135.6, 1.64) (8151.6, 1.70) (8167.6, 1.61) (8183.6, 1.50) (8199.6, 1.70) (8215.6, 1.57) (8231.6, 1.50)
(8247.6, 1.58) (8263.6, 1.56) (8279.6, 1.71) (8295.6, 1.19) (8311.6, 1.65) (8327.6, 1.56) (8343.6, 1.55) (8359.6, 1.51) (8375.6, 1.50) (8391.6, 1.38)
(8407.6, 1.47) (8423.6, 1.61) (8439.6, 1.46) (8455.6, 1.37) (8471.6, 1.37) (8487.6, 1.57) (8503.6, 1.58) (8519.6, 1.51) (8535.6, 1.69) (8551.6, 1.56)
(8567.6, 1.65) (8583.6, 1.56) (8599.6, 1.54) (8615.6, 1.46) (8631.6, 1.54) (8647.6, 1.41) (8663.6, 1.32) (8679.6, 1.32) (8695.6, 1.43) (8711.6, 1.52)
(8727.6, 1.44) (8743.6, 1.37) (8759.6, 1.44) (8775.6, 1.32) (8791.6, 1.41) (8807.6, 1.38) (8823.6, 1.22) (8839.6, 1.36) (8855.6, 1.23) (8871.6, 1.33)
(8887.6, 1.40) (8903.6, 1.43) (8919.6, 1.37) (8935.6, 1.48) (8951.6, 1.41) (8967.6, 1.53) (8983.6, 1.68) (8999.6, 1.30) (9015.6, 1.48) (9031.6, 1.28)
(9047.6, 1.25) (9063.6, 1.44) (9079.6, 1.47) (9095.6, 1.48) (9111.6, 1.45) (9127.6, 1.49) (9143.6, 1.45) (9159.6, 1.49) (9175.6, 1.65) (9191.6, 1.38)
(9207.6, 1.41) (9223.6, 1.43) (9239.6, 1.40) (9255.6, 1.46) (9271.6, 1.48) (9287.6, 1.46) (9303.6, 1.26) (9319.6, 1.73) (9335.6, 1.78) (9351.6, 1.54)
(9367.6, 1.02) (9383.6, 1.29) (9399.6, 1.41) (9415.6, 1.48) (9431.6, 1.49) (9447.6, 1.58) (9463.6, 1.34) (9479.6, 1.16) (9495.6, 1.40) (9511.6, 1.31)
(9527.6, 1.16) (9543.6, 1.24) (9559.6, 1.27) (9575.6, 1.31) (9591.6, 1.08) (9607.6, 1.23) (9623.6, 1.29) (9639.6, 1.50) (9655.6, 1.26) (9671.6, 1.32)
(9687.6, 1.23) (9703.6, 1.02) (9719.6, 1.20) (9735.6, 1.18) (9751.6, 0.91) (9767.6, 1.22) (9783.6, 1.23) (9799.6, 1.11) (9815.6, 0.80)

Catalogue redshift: 0.14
